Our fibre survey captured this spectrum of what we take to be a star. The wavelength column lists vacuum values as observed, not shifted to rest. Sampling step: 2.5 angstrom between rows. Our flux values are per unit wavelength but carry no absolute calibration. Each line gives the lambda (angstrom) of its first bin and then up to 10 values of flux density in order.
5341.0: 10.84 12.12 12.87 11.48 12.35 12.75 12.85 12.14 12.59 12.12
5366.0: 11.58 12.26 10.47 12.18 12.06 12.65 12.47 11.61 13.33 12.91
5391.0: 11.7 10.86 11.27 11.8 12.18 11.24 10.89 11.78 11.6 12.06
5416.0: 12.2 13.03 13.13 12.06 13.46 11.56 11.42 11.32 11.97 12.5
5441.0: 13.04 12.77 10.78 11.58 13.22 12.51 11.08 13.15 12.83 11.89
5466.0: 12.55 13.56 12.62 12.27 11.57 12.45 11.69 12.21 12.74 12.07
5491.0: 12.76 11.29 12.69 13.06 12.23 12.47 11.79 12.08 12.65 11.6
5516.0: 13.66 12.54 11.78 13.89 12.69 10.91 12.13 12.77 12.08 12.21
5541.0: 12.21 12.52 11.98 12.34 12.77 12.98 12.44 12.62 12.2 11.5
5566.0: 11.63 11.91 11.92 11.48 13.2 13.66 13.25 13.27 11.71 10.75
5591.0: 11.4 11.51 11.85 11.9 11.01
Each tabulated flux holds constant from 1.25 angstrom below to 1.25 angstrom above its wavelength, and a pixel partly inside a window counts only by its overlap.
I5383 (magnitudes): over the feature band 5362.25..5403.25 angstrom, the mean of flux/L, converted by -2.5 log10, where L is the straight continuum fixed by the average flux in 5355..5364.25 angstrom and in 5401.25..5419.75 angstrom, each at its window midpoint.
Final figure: 0.02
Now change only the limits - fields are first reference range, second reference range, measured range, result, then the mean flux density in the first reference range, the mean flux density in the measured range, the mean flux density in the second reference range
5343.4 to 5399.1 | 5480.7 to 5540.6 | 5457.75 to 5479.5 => -0.02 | 12.1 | 12.5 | 12.3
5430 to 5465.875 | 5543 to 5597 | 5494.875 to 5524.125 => -0.03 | 12.2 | 12.5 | 12.2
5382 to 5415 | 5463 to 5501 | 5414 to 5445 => -0.03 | 11.8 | 12.4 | 12.4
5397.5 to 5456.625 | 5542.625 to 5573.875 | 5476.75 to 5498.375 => -0.01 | 12.1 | 12.3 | 12.2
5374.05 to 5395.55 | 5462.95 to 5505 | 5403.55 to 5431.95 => 0.01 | 12.2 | 12.1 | 12.4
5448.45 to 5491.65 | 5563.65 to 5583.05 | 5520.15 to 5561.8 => 0.00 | 12.4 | 12.4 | 12.4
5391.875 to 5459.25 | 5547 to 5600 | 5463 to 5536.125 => -0.02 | 12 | 12.4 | 12.2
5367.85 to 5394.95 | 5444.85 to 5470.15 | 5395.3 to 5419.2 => 0.03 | 12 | 11.8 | 12.3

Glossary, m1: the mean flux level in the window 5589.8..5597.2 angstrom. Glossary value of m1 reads 11.6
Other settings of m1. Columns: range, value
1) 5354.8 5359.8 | 12.5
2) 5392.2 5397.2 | 11.1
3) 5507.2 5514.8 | 12.1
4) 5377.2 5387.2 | 12.5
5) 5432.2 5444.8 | 12.3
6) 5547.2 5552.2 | 12.5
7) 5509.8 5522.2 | 12.4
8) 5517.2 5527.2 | 12.7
